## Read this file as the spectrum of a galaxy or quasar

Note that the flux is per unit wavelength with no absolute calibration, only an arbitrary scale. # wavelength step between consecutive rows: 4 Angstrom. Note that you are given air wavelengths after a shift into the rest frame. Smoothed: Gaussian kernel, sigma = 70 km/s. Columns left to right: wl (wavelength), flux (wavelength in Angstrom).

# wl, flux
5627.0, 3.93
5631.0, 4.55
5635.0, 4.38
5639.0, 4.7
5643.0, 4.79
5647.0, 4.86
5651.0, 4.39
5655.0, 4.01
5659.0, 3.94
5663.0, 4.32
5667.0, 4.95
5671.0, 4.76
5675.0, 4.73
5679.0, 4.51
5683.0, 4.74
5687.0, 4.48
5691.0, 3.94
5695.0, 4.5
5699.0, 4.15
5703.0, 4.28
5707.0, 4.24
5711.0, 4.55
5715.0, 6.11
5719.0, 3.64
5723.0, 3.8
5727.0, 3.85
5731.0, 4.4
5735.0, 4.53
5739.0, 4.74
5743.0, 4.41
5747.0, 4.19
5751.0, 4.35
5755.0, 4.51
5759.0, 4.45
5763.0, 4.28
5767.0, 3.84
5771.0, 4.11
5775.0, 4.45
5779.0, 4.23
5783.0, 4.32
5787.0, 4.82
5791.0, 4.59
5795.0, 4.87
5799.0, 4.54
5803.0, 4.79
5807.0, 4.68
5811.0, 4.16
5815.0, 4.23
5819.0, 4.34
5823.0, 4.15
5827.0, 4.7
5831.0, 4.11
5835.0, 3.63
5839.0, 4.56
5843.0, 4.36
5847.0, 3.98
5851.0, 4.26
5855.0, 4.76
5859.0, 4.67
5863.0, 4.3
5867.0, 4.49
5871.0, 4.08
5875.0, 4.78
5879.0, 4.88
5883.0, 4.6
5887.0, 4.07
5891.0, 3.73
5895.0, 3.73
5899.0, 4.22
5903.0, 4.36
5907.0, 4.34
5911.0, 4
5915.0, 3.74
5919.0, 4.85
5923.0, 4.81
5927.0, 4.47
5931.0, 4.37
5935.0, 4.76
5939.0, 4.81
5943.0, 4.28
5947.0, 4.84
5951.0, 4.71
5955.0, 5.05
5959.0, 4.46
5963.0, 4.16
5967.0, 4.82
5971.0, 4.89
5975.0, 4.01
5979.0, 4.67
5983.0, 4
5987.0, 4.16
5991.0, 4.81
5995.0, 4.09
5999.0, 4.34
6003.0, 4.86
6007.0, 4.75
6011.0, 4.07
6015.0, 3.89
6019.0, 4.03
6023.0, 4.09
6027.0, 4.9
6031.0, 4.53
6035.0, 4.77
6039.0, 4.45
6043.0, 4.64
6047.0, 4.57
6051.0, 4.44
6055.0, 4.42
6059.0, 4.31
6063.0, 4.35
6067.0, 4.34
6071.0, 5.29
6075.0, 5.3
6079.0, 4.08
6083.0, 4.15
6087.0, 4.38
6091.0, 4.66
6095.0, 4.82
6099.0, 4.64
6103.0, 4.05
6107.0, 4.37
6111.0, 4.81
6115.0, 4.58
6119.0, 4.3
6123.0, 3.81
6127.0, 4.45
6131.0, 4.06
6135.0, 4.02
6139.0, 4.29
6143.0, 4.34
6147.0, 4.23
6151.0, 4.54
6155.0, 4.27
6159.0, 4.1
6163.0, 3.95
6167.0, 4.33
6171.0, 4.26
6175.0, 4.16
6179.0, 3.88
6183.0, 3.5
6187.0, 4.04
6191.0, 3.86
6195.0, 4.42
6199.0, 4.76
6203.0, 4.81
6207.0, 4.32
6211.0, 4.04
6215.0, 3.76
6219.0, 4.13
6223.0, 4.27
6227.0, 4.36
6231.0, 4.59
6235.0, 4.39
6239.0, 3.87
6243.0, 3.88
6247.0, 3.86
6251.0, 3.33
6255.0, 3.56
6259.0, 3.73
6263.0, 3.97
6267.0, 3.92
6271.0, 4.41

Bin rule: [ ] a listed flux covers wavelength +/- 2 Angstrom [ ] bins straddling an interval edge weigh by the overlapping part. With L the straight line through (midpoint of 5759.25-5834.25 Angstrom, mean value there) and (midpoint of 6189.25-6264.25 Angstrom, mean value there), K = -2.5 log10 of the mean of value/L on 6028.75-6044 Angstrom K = -0.09 mag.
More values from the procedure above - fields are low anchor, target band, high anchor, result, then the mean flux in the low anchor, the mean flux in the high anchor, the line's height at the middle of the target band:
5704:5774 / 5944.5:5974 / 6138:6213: -0.09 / 4.35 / 4.21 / 4.28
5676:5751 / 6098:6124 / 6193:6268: -0.05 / 4.4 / 4.11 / 4.17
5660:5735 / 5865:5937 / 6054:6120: 0.03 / 4.44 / 4.53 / 4.48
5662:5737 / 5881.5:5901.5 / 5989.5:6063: 0.10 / 4.45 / 4.44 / 4.44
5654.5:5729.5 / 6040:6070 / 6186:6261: -0.07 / 4.4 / 4.11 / 4.2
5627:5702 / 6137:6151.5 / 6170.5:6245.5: -0.03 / 4.47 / 4.17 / 4.2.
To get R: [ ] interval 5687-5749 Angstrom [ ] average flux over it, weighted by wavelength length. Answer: 4.36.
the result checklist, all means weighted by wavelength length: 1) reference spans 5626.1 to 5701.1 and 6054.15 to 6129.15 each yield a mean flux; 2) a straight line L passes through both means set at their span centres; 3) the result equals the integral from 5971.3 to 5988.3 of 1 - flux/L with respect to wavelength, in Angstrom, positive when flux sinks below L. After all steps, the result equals 0.7 Angstrom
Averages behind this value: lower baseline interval 4.46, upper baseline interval 4.48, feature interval 4.28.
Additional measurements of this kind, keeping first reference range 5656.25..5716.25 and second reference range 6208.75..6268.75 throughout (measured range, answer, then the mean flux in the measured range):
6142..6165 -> -0.97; 4.23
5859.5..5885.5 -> -1.10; 4.52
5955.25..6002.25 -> -2.26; 4.44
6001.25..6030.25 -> -1.21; 4.37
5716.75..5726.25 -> 1.45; 3.8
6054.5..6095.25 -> -4.02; 4.55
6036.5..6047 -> -0.98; 4.56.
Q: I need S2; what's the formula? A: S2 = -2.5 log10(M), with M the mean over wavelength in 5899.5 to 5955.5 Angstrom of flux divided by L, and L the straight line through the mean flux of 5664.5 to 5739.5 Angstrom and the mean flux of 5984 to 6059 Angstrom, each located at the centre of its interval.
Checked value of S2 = -0.02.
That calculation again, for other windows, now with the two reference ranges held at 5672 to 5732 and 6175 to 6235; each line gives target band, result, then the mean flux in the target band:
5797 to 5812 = -0.05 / 4.57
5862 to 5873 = 0.01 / 4.29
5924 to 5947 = -0.07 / 4.58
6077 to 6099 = -0.05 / 4.44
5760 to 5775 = 0.06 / 4.15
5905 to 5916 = 0.07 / 4.05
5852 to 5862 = -0.07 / 4.63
